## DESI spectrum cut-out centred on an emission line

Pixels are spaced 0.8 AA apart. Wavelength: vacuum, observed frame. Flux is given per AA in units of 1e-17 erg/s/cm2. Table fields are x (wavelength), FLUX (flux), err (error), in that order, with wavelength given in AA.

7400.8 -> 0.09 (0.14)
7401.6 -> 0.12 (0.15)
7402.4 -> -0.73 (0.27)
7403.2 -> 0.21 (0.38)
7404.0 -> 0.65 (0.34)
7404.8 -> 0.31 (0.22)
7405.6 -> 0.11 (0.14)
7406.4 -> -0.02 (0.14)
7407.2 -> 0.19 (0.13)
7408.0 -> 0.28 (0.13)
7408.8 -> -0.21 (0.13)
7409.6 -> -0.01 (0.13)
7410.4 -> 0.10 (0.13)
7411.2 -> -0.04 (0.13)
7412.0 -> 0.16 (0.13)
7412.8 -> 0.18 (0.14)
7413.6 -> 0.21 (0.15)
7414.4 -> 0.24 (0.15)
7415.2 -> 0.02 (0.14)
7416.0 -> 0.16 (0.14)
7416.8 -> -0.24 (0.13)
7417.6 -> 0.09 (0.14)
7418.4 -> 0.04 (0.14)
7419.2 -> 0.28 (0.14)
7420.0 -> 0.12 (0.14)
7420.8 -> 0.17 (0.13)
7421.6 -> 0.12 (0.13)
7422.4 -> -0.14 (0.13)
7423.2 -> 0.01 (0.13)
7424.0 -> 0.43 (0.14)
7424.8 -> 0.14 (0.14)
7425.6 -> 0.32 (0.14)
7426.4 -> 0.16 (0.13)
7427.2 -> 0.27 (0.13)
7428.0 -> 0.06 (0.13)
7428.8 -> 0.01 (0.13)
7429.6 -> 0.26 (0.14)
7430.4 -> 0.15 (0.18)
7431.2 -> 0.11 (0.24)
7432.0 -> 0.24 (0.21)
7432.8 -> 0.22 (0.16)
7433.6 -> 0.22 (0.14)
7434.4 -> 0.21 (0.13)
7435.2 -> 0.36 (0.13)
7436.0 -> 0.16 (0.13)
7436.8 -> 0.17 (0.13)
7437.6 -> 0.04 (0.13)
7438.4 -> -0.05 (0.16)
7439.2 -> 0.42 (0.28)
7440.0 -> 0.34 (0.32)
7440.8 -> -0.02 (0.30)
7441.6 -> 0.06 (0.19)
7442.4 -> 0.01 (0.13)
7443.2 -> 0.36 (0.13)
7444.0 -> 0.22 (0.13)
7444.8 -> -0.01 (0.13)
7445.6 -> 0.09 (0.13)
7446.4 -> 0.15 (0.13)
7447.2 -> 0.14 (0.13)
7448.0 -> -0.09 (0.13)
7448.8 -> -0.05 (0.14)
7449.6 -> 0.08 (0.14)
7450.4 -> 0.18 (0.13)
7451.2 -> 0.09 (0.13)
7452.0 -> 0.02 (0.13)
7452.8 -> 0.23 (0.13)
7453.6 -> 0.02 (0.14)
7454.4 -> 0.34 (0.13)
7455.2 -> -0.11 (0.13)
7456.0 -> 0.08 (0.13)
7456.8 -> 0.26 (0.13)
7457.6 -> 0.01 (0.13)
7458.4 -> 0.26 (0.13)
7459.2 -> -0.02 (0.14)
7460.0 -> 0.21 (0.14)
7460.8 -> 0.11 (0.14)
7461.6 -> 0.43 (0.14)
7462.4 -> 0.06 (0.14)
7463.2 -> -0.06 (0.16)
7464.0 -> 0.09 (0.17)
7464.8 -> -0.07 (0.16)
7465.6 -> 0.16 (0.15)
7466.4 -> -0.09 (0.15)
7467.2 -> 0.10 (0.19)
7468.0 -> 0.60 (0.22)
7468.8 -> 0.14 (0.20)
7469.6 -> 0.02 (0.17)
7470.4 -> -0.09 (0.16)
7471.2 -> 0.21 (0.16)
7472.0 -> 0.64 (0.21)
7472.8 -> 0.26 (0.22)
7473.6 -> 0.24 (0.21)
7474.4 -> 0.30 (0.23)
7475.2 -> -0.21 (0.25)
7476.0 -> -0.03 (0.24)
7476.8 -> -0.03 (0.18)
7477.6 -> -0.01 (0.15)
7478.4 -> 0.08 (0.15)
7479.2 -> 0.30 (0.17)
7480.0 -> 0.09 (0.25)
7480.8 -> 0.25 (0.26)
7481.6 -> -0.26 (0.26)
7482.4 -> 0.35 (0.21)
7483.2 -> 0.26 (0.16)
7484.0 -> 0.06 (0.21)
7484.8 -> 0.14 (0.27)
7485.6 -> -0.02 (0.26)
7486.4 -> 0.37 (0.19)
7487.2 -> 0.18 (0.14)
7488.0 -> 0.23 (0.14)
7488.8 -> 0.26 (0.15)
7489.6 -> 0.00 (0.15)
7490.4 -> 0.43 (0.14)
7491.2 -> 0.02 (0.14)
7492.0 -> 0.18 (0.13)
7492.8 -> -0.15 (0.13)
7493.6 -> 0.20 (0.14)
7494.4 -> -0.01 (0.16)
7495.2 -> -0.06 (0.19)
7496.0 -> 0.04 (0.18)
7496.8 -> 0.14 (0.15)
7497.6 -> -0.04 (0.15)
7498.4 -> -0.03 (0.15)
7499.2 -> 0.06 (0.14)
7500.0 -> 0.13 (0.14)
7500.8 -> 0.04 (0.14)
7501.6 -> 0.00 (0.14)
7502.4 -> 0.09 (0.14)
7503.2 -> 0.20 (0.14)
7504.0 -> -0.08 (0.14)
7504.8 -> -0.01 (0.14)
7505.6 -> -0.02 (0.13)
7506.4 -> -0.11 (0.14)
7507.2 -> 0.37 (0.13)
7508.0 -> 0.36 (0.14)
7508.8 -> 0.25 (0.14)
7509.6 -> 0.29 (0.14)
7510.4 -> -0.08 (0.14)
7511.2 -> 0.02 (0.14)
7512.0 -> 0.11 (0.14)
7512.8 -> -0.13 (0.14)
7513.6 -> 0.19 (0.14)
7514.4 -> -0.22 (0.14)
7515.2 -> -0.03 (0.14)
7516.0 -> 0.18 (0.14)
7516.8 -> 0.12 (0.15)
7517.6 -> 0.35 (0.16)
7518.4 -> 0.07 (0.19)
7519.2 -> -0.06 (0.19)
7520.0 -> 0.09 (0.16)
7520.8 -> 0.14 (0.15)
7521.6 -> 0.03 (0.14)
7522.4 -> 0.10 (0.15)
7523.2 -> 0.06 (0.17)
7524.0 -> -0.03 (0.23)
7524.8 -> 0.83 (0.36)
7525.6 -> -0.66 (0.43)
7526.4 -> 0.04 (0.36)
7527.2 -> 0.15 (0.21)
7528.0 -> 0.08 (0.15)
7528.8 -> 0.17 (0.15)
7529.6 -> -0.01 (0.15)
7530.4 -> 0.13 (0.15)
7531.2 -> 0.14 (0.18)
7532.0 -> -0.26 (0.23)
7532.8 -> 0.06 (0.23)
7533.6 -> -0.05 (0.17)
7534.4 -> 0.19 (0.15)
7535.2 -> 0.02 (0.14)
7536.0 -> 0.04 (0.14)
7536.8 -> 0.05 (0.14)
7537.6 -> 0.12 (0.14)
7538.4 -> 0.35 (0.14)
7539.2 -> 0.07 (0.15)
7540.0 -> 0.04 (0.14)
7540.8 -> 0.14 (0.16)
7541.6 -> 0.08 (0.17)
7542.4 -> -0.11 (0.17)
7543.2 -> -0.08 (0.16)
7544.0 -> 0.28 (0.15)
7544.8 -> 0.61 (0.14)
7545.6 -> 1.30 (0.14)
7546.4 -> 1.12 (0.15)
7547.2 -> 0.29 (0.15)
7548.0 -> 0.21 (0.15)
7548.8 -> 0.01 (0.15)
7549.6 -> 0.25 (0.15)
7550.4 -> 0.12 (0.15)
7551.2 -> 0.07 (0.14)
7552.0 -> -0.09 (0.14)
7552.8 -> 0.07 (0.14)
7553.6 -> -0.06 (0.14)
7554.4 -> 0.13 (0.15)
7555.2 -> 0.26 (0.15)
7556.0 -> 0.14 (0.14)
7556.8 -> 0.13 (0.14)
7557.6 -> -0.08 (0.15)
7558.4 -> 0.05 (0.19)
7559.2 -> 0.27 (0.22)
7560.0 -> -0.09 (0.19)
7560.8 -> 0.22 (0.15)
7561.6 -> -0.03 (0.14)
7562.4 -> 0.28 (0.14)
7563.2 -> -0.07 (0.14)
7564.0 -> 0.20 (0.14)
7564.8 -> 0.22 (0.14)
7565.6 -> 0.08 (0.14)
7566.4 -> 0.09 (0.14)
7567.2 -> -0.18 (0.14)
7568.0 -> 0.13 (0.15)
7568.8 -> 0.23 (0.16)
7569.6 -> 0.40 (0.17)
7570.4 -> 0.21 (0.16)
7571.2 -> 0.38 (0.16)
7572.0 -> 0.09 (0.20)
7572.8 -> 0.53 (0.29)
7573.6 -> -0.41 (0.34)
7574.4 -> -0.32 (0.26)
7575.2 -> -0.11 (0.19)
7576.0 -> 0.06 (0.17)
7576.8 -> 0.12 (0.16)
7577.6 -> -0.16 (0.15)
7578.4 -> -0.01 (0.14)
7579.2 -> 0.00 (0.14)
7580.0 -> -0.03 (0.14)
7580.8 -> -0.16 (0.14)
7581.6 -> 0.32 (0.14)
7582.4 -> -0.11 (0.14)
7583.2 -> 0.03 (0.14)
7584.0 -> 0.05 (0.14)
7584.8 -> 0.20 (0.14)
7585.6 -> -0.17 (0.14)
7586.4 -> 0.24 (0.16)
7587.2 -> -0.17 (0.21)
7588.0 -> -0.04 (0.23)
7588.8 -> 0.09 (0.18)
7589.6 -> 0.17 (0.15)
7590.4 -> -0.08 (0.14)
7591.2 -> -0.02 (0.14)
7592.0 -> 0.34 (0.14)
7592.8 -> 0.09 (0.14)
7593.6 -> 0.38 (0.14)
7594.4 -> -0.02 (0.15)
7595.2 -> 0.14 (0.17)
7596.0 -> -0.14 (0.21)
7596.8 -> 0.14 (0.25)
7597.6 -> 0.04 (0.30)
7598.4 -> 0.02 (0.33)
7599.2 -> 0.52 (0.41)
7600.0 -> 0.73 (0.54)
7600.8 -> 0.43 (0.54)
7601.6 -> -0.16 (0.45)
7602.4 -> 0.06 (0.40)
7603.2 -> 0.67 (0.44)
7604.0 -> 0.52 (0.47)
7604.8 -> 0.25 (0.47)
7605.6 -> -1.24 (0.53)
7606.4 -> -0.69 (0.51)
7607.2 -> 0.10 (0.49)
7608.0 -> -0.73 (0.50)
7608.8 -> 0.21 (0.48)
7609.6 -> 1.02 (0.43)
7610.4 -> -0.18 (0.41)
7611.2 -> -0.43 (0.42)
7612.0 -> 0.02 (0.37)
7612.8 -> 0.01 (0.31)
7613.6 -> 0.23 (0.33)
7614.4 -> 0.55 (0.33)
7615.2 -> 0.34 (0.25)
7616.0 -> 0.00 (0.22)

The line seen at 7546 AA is H-alpha 6563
